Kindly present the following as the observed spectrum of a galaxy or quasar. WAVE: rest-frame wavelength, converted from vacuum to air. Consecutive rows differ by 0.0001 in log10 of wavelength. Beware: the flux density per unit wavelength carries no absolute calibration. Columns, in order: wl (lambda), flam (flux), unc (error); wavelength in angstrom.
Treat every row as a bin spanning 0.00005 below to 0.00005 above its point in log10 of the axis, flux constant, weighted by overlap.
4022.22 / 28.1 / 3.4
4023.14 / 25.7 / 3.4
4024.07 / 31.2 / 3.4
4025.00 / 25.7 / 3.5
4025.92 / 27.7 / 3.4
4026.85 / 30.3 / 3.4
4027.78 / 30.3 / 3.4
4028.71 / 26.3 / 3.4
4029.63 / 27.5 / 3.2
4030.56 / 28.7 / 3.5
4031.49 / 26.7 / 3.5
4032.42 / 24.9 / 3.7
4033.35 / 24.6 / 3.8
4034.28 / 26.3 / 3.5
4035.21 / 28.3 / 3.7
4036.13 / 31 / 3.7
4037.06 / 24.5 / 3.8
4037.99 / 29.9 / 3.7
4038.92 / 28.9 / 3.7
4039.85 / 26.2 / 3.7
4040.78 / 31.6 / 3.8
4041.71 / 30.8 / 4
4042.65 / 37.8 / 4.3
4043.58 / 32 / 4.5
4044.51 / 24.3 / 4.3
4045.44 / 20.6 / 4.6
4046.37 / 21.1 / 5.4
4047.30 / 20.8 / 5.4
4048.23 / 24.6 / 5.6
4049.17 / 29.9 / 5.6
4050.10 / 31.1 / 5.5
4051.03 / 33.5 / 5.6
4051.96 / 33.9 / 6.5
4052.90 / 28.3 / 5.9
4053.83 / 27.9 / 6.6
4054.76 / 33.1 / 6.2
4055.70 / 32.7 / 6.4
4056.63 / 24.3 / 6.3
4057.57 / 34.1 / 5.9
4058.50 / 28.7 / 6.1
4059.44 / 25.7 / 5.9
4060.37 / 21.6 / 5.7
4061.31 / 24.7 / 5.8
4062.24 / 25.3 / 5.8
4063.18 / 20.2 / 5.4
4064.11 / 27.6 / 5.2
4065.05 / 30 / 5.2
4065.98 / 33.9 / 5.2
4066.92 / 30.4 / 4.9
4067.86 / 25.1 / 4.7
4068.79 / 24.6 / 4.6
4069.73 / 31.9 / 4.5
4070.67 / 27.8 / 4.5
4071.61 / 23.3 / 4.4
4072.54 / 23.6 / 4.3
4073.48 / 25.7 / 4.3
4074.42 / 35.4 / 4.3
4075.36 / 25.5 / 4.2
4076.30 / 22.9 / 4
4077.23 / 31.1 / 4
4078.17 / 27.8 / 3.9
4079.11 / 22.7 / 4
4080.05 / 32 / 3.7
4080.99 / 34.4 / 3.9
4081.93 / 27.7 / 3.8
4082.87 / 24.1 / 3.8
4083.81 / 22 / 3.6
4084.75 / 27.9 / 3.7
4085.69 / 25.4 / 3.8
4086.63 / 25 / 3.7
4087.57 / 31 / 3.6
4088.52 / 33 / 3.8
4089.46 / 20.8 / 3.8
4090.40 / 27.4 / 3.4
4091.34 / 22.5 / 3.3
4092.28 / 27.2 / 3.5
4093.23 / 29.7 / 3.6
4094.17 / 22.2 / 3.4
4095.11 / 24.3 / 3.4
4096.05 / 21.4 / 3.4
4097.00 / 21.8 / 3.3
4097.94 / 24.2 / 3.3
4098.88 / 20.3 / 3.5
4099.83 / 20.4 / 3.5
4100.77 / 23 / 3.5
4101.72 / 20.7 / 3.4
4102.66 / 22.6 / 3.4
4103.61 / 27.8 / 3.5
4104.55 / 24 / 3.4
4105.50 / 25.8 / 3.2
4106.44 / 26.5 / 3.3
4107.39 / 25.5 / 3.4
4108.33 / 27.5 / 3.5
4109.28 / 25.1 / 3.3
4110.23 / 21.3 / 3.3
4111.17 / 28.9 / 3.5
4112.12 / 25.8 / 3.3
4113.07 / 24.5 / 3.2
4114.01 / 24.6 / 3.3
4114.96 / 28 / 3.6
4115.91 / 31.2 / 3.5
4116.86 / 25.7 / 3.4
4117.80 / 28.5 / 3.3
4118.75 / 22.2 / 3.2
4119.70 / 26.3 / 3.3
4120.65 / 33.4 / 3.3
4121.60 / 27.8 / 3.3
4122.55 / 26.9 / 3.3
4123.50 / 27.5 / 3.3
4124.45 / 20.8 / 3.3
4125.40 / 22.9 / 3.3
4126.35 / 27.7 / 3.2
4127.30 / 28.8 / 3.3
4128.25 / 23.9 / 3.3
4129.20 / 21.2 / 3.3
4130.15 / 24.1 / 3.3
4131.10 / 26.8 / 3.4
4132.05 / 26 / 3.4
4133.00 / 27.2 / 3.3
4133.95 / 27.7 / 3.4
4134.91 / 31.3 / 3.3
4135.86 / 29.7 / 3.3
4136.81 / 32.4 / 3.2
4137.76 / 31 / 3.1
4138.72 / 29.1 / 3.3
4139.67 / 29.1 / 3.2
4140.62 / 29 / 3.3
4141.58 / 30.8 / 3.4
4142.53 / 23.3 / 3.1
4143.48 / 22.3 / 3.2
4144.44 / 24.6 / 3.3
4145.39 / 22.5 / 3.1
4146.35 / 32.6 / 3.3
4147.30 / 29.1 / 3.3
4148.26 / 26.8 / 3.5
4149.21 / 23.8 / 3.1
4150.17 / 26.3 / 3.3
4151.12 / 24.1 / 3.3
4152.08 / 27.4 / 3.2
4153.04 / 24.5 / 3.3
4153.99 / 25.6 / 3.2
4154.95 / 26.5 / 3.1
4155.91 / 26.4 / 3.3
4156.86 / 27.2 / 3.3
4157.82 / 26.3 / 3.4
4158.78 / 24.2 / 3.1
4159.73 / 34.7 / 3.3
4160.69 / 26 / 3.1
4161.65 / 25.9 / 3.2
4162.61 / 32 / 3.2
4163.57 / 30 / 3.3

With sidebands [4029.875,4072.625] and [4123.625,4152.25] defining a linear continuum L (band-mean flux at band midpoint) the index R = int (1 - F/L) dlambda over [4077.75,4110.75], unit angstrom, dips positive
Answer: 2.4 angstrom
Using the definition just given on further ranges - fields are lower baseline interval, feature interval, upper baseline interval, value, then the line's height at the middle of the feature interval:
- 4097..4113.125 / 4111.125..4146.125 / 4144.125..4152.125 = -2.0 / 25.4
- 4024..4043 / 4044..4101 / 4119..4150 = 2.6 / 27.9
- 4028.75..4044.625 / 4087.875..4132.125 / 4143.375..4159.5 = 2.7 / 27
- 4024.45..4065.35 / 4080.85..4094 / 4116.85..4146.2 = 0.3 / 27.4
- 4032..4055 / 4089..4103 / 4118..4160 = 2.1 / 27.4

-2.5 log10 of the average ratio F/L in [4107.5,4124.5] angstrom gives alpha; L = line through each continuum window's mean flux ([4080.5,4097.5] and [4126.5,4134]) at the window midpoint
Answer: -0.03 mag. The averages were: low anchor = 26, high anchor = 25.7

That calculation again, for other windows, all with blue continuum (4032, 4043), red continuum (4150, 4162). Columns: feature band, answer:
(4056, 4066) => 0.06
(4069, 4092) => 0.03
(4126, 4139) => -0.03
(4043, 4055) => 0.02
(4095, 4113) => 0.14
